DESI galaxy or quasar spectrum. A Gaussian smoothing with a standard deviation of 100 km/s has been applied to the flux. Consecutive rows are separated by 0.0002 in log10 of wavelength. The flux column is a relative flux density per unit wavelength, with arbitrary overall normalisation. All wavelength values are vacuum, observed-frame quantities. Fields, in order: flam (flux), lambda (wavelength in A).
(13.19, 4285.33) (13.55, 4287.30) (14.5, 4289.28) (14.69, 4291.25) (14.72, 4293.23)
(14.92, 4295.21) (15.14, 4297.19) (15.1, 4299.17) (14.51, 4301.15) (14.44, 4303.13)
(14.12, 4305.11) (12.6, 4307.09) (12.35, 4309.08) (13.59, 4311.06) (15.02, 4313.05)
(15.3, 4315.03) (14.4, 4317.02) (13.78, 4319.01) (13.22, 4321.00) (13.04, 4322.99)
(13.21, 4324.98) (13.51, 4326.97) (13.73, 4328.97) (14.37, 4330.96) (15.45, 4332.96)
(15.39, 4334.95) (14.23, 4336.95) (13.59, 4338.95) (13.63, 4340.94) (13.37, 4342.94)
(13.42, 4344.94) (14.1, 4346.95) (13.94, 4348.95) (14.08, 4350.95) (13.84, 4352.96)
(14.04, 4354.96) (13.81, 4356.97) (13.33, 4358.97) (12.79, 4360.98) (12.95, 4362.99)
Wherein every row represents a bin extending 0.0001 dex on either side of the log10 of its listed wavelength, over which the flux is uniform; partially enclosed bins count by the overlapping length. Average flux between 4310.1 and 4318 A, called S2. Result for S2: 14.6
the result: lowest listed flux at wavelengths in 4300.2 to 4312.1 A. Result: 12.35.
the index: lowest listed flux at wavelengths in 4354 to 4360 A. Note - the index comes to 13.33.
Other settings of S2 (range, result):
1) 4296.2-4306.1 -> 14.7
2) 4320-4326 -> 13.2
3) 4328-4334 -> 14.5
